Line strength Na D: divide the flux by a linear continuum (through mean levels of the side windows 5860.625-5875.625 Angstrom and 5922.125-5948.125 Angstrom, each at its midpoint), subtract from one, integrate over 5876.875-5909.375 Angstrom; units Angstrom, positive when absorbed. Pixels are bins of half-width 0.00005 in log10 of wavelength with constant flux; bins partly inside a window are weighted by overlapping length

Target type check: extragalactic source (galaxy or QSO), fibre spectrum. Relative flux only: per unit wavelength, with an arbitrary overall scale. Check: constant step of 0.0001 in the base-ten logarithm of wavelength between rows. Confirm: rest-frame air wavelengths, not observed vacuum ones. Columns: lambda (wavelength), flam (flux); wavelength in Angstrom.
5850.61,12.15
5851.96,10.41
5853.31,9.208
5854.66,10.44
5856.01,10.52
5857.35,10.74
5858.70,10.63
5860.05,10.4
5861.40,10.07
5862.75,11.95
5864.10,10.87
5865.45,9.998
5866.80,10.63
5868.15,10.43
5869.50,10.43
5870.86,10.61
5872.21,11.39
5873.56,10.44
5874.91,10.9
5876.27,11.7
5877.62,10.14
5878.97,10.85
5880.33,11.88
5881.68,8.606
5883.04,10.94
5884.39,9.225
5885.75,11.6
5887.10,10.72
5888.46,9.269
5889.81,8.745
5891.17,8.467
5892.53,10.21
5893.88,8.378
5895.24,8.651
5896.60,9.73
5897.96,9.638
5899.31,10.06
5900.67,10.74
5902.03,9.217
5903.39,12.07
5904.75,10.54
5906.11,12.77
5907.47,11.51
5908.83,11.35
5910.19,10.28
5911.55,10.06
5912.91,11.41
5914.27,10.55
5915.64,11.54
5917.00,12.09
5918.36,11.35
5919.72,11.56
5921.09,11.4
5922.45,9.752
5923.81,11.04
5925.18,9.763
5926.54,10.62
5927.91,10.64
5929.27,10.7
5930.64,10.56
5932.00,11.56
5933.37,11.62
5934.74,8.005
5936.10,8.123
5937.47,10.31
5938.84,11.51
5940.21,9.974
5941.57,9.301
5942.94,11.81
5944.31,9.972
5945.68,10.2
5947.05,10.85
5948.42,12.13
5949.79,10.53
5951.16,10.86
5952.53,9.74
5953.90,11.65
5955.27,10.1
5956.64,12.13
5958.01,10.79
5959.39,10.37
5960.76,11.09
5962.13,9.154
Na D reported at 1.1 Angstrom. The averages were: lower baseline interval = 10.7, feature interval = 10.2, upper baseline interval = 10.4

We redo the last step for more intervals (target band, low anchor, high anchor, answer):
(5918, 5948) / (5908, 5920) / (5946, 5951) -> 1.6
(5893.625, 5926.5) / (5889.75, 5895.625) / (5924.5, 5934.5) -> -3.2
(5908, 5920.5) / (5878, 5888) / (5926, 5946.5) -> -0.9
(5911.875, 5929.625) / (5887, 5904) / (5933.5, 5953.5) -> -1.7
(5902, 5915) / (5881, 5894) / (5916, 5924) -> -0.5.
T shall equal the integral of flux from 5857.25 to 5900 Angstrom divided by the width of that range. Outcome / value 10.3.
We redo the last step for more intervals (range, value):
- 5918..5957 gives 10.6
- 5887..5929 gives 10.5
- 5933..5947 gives 10.1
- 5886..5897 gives 9.35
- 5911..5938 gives 10.6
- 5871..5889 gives 10.6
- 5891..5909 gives 10.3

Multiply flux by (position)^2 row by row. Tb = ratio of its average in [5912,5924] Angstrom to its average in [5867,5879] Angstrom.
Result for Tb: 1.05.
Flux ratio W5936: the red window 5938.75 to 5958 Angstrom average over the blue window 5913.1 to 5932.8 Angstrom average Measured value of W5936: 0.98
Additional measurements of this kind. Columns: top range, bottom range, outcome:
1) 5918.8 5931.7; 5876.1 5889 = 1.02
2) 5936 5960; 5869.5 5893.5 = 1.03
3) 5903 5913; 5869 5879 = 1.04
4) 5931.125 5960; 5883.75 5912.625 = 1.04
